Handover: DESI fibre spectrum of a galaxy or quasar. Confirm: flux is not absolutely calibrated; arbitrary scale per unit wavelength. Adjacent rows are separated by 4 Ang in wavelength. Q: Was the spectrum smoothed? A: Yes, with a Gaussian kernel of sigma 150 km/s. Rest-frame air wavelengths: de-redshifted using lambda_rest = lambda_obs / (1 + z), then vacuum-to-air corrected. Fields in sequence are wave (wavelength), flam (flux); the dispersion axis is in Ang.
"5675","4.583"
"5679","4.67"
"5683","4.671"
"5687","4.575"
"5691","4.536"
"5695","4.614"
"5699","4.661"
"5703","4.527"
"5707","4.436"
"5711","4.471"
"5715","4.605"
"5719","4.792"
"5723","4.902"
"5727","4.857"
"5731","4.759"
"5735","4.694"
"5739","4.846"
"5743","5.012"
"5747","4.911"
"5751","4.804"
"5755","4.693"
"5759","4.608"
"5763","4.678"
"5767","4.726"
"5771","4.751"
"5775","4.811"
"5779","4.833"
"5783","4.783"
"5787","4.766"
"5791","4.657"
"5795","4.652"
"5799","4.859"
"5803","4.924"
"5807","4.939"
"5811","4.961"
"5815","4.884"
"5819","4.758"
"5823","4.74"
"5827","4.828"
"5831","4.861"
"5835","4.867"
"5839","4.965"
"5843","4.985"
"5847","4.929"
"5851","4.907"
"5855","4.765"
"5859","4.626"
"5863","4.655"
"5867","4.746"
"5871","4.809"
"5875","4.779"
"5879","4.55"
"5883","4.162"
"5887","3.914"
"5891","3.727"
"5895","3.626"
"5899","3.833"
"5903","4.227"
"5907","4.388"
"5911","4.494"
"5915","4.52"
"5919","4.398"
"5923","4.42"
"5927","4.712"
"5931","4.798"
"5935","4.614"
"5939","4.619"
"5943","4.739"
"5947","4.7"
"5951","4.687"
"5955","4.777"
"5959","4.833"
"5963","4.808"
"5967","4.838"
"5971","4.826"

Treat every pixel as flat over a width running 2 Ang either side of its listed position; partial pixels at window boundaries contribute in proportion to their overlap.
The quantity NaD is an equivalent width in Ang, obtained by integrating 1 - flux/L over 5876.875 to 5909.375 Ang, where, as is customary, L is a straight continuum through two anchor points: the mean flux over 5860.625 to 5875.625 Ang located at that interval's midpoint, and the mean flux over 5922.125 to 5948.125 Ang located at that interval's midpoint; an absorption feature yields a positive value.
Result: 4.5 Ang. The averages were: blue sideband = 4.74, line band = 4.06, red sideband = 4.67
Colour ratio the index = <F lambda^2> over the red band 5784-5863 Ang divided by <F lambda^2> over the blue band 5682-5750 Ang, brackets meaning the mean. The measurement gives 1.07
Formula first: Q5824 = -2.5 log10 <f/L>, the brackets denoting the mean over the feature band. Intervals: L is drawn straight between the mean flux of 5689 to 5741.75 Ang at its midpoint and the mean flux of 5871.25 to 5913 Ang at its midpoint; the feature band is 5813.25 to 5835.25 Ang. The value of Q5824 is -0.104 mag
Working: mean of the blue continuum 4.67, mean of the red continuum 4.2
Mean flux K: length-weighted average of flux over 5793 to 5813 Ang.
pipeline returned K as 4.87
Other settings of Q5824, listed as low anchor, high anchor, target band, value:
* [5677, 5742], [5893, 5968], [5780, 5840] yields -0.05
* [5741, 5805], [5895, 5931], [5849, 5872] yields -0.05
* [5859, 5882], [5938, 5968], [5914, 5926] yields 0.06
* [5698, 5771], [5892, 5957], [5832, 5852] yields -0.08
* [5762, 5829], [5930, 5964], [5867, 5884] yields 0.03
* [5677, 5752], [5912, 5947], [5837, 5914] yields 0.04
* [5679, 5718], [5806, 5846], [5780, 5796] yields 0.01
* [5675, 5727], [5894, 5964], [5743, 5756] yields -0.05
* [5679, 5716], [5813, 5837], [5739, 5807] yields -0.02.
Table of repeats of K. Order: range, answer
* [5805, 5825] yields 4.86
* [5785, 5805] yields 4.77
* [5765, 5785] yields 4.78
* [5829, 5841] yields 4.9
